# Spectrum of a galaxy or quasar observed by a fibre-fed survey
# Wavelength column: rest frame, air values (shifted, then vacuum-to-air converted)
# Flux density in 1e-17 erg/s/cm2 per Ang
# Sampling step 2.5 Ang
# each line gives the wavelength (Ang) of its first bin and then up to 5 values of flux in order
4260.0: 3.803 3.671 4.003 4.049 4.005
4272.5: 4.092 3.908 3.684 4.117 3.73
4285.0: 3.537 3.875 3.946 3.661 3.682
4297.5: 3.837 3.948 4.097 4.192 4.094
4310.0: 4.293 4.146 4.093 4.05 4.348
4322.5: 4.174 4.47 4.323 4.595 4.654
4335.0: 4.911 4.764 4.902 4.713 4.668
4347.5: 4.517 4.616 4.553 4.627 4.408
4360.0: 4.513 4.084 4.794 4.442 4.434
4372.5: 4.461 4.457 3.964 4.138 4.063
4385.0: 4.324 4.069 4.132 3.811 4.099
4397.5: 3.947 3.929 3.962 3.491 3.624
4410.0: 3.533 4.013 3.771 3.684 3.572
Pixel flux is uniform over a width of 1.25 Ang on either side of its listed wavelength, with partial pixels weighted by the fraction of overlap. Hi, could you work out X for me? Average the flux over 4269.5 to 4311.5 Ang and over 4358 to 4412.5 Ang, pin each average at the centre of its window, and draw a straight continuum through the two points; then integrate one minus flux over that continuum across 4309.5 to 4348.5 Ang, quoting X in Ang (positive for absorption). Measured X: -4.7 Ang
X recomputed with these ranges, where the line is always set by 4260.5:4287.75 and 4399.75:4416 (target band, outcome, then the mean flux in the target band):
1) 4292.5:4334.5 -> -3.8 Ang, 4.18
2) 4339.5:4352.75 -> -2.9 Ang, 4.66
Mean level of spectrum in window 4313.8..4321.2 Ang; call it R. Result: 4.16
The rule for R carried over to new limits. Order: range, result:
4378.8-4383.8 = 4.1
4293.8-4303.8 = 3.89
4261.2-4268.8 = 3.91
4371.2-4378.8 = 4.29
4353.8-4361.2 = 4.52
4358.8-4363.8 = 4.3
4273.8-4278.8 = 3.8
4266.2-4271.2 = 4.03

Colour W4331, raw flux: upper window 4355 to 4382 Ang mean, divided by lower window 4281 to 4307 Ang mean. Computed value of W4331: 1.13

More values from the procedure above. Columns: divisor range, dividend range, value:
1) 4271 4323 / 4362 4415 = 1.03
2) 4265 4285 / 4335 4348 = 1.21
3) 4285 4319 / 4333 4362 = 1.17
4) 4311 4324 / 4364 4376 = 1.08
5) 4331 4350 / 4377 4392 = 0.87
